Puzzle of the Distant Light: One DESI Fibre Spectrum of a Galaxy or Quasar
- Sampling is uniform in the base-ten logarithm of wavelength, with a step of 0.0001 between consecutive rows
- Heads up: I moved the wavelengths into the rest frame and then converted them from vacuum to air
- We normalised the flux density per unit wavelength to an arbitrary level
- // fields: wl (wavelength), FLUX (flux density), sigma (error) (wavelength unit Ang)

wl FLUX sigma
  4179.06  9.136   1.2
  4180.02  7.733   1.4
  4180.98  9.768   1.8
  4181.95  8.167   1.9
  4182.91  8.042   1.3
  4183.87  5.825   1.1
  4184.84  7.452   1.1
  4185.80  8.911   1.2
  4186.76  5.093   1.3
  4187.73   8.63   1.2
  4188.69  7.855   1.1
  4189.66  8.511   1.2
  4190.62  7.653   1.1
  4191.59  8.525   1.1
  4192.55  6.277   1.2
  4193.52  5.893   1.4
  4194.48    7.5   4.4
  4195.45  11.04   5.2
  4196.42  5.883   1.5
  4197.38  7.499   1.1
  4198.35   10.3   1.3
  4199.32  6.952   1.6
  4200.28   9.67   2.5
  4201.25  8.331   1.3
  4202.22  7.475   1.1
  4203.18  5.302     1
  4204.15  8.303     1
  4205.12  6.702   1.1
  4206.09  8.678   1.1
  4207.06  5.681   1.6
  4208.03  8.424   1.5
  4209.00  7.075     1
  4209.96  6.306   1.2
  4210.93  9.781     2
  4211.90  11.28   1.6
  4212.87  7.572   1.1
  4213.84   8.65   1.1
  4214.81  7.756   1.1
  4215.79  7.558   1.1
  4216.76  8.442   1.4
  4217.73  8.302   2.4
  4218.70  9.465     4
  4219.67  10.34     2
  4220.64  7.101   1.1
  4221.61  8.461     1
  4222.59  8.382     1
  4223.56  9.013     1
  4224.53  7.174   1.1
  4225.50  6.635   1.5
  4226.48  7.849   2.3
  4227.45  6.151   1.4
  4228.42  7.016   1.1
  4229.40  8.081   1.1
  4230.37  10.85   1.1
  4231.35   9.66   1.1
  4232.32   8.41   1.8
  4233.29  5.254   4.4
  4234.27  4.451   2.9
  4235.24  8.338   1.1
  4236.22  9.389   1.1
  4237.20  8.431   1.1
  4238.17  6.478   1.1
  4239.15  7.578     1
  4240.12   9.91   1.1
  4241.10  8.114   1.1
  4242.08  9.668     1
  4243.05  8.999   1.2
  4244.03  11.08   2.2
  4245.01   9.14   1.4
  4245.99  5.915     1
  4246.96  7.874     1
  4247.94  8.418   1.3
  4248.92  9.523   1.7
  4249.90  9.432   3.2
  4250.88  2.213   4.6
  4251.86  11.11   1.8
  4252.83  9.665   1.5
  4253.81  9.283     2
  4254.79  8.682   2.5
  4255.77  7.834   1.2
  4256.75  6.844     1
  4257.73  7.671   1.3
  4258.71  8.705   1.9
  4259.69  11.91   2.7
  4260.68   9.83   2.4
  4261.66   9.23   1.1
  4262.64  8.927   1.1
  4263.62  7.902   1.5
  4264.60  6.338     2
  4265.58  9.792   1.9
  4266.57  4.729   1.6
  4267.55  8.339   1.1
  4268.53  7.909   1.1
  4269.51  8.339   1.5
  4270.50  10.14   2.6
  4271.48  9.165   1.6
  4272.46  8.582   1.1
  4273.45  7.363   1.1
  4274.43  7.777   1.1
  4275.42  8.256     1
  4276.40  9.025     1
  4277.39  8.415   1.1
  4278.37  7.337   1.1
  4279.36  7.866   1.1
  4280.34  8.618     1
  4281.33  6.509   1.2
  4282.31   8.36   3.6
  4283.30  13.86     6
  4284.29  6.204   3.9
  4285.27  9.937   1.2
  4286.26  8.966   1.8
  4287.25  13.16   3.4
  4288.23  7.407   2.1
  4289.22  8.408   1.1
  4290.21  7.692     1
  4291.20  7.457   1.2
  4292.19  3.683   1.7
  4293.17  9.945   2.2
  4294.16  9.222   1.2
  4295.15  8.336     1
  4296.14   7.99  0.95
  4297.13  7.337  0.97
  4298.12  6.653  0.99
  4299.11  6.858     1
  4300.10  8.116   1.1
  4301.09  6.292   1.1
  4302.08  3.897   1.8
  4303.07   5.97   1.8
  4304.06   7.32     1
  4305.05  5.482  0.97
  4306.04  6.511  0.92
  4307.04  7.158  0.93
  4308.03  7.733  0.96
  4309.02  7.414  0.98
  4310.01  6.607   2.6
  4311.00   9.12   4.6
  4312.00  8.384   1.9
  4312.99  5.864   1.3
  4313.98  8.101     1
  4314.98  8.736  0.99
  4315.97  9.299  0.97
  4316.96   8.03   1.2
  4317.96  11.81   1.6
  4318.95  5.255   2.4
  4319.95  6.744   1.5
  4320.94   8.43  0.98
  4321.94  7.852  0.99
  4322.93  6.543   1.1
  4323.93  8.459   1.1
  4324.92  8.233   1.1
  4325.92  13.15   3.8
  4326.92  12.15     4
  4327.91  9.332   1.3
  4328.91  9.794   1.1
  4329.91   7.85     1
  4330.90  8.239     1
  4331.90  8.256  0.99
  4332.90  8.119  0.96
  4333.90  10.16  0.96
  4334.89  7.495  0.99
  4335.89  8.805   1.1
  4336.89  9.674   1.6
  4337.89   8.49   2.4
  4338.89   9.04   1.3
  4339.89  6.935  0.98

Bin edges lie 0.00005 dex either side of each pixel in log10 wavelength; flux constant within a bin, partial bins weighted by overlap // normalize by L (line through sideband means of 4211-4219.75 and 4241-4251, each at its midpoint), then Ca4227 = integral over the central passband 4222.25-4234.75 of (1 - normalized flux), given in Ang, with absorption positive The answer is 1.5 Ang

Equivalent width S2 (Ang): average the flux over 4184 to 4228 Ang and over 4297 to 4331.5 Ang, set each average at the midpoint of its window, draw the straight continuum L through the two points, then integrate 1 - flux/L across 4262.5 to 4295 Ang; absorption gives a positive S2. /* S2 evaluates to -2.0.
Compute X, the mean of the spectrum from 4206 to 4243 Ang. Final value 8.1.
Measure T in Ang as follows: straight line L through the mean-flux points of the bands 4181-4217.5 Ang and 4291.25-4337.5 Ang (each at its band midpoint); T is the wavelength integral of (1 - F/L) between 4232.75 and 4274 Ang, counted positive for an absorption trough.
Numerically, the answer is -2.1 Ang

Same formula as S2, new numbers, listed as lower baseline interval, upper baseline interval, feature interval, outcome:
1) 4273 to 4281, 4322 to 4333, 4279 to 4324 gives 3.82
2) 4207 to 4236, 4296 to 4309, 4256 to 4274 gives -2.70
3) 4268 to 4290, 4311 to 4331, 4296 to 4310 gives 3.12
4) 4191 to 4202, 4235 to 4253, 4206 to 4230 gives 0.42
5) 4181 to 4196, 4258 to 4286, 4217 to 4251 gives 0.10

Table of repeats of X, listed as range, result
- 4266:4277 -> 8.16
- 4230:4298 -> 8.38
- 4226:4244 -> 8.11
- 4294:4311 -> 7.01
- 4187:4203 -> 7.9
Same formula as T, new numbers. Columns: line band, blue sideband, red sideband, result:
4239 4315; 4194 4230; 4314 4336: 2.7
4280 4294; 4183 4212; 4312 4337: -0.4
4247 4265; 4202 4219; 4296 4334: -1.4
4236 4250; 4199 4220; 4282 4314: -1.2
